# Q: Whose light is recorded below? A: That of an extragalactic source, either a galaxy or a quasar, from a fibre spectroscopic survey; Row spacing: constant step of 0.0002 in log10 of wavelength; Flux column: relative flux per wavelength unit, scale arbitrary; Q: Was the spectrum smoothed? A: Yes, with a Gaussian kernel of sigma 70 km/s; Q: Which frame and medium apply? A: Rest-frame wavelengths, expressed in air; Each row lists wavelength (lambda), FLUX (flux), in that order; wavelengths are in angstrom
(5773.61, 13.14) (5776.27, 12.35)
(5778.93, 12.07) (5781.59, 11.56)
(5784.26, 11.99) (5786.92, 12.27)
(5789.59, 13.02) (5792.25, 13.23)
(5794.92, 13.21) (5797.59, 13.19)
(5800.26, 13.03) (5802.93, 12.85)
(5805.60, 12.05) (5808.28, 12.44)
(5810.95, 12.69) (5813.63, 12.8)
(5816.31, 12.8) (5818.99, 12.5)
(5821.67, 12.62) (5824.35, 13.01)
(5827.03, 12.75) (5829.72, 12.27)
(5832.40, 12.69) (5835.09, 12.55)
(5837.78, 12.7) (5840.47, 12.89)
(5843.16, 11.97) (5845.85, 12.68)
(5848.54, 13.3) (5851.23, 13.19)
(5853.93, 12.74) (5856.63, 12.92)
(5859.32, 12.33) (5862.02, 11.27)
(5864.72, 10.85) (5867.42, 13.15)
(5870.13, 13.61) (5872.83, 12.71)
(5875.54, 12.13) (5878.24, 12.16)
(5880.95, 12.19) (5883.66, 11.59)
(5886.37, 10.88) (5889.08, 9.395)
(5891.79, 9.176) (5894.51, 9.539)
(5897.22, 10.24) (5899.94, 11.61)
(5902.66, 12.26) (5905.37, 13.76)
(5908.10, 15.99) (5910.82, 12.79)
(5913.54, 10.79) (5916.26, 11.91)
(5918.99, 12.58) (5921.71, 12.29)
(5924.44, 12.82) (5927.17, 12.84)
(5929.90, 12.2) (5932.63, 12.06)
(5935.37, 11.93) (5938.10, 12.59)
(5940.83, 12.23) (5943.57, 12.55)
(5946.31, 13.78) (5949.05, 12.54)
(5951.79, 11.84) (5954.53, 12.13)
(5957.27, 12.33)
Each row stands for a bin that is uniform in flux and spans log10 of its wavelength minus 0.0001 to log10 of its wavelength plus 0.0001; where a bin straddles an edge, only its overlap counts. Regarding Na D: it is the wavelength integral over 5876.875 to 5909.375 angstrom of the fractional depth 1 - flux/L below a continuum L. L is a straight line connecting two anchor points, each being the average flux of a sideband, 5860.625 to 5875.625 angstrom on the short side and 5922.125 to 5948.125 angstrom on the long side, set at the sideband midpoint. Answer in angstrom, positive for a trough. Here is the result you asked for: 2.2 angstrom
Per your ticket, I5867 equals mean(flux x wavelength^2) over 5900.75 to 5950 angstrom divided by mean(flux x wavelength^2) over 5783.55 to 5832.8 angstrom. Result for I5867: 1.04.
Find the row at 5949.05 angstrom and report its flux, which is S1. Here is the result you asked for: 12.54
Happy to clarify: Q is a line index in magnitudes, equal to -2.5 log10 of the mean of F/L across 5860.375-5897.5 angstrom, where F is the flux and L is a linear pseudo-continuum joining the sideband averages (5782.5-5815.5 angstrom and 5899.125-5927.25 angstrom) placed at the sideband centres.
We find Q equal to 0.12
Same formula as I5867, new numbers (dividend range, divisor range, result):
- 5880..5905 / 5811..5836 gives 0.88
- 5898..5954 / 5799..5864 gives 1.03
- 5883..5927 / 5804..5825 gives 0.96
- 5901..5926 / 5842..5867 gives 1.05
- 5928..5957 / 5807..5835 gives 1.02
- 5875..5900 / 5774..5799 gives 0.89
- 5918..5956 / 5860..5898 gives 1.12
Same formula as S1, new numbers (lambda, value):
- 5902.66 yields 12.26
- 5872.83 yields 12.71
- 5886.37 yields 10.88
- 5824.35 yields 13.01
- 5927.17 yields 12.84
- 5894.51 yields 9.539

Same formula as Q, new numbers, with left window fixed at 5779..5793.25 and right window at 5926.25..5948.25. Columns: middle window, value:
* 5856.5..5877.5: 0.010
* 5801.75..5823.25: -0.018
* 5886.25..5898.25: 0.269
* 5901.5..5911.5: -0.108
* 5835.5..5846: -0.011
